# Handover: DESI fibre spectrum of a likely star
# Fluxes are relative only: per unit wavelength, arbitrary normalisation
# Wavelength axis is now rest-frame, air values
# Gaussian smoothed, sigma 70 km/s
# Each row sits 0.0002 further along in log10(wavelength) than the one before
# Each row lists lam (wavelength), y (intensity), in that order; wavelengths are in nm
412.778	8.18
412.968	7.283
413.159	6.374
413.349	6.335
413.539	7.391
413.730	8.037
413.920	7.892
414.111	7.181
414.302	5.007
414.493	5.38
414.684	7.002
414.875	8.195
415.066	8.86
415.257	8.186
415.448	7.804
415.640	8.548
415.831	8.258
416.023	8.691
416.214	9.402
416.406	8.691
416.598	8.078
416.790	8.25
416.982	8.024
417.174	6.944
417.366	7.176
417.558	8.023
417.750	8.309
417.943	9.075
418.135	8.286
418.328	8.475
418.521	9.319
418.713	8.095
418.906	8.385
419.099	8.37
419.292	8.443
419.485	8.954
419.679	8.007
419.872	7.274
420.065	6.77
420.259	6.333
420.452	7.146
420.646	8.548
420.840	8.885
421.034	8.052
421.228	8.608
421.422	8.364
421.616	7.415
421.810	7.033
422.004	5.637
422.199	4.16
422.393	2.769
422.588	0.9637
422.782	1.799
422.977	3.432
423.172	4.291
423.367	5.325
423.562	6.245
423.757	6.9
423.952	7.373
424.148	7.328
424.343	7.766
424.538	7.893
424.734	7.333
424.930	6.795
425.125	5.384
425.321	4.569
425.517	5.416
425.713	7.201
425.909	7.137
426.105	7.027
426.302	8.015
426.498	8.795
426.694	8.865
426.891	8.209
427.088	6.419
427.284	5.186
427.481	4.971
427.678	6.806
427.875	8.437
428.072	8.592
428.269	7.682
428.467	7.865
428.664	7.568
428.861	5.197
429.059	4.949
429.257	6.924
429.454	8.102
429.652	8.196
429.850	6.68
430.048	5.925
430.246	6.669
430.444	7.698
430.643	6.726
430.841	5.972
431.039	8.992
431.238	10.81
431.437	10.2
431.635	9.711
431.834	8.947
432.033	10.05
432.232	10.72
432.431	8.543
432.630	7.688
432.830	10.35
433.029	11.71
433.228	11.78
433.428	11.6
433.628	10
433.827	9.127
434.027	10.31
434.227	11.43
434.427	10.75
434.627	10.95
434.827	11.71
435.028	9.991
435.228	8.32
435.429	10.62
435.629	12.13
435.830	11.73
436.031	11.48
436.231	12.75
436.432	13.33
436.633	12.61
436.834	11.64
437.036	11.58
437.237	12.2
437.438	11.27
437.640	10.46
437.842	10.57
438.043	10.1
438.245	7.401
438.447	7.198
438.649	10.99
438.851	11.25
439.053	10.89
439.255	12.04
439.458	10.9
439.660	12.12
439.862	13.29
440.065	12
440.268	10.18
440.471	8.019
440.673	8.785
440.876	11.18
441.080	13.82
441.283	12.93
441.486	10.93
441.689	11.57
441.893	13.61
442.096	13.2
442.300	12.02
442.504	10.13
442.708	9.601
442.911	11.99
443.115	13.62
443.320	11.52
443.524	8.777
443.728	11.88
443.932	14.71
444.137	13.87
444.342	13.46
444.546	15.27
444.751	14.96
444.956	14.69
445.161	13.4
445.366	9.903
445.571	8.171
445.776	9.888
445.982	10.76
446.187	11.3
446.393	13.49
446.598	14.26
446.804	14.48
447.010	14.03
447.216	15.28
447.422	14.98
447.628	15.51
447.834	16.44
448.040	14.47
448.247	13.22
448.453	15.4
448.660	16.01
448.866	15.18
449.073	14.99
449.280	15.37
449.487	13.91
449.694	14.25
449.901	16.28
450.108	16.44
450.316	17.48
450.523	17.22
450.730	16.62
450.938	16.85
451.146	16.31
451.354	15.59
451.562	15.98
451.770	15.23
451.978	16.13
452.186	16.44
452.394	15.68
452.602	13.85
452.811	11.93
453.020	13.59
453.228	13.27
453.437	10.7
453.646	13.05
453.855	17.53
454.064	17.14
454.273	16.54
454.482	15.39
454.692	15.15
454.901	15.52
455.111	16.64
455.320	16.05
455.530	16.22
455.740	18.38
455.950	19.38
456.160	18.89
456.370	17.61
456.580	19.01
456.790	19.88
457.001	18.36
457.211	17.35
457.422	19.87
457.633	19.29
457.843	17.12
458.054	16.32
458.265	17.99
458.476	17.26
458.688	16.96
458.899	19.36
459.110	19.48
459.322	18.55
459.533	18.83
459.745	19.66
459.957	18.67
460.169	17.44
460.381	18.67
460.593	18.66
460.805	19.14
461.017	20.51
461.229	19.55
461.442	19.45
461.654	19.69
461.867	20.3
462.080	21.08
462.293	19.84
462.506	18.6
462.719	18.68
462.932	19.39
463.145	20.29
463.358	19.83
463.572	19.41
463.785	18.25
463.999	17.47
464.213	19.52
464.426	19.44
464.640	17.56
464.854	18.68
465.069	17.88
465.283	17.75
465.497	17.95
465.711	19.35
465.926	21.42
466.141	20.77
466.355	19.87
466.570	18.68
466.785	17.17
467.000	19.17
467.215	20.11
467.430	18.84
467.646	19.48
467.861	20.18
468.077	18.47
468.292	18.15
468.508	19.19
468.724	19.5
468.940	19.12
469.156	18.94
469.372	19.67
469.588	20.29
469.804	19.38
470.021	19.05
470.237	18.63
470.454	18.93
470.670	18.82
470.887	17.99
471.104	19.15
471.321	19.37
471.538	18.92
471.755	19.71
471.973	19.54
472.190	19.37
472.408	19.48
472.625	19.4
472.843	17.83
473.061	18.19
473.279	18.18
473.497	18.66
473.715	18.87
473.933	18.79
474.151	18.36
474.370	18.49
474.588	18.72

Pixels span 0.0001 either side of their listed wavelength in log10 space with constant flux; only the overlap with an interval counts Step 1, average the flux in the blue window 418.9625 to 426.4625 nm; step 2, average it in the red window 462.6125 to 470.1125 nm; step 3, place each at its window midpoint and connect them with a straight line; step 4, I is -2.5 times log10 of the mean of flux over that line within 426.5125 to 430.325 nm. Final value 0.16 mag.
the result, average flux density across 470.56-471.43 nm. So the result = 18.8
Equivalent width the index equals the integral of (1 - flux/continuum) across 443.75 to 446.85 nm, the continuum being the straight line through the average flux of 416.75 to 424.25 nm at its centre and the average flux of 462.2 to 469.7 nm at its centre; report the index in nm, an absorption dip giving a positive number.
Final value 0.18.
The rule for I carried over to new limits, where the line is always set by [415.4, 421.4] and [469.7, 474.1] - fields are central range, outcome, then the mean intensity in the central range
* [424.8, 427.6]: 0.40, 6.72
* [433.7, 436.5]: 0.05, 11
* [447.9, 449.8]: -0.04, 14.8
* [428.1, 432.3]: 0.32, 7.88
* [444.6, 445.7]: 0.10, 12.3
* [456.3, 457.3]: -0.17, 18.5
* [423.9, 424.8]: 0.23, 7.55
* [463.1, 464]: -0.11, 19.1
